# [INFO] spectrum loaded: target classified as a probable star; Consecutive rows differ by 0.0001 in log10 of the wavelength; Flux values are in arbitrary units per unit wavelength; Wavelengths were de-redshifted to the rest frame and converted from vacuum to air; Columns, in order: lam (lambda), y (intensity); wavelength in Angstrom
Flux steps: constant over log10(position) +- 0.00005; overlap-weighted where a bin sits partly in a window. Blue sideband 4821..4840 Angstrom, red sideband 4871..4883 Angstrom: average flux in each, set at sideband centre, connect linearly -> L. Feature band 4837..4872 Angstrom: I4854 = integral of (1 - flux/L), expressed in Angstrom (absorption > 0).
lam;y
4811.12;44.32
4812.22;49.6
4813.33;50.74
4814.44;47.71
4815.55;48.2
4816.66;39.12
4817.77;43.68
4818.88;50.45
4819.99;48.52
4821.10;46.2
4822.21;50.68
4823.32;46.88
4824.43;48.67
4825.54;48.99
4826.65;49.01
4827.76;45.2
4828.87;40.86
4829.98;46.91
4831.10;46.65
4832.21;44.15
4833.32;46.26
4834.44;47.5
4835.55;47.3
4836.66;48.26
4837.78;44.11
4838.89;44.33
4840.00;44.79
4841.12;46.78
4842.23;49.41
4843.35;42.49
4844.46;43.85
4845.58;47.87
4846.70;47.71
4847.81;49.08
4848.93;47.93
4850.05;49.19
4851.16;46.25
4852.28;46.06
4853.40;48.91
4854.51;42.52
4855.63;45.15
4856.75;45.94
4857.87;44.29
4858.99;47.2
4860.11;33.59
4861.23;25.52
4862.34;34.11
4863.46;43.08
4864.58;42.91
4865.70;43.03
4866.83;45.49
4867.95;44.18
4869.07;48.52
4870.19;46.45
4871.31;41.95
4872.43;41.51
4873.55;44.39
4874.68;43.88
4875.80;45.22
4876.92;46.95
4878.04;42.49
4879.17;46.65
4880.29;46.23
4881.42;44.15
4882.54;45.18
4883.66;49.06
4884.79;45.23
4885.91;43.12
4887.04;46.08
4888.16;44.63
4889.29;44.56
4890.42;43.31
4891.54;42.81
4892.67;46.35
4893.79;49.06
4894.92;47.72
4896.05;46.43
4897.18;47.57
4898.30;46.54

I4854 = 0.9 Angstrom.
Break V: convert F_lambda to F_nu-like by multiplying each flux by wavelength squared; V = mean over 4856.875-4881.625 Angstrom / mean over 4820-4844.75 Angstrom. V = 0.9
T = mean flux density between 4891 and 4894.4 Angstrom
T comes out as 46.1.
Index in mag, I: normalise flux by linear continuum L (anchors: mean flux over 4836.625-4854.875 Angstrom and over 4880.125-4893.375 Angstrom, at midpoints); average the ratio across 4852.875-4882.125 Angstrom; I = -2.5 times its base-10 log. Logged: 0.06 mag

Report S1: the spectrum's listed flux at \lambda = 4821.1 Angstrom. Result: 46.2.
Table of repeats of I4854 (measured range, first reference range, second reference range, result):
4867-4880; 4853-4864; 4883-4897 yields -0.5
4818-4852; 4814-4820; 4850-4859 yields -0.6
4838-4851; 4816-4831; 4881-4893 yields -0.2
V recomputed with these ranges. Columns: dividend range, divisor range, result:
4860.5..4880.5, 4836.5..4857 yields 0.93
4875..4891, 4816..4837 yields 0.99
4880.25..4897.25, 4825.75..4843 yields 1.01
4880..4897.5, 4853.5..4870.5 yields 1.09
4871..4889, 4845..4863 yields 1.03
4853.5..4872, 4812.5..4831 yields 0.92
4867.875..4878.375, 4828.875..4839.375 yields 0.99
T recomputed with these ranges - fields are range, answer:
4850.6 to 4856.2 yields 45.8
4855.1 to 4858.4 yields 45.1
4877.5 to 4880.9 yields 45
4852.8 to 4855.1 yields 45.8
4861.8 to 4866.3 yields 40.8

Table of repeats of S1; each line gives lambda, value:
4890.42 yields 43.31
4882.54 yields 45.18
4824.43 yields 48.67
